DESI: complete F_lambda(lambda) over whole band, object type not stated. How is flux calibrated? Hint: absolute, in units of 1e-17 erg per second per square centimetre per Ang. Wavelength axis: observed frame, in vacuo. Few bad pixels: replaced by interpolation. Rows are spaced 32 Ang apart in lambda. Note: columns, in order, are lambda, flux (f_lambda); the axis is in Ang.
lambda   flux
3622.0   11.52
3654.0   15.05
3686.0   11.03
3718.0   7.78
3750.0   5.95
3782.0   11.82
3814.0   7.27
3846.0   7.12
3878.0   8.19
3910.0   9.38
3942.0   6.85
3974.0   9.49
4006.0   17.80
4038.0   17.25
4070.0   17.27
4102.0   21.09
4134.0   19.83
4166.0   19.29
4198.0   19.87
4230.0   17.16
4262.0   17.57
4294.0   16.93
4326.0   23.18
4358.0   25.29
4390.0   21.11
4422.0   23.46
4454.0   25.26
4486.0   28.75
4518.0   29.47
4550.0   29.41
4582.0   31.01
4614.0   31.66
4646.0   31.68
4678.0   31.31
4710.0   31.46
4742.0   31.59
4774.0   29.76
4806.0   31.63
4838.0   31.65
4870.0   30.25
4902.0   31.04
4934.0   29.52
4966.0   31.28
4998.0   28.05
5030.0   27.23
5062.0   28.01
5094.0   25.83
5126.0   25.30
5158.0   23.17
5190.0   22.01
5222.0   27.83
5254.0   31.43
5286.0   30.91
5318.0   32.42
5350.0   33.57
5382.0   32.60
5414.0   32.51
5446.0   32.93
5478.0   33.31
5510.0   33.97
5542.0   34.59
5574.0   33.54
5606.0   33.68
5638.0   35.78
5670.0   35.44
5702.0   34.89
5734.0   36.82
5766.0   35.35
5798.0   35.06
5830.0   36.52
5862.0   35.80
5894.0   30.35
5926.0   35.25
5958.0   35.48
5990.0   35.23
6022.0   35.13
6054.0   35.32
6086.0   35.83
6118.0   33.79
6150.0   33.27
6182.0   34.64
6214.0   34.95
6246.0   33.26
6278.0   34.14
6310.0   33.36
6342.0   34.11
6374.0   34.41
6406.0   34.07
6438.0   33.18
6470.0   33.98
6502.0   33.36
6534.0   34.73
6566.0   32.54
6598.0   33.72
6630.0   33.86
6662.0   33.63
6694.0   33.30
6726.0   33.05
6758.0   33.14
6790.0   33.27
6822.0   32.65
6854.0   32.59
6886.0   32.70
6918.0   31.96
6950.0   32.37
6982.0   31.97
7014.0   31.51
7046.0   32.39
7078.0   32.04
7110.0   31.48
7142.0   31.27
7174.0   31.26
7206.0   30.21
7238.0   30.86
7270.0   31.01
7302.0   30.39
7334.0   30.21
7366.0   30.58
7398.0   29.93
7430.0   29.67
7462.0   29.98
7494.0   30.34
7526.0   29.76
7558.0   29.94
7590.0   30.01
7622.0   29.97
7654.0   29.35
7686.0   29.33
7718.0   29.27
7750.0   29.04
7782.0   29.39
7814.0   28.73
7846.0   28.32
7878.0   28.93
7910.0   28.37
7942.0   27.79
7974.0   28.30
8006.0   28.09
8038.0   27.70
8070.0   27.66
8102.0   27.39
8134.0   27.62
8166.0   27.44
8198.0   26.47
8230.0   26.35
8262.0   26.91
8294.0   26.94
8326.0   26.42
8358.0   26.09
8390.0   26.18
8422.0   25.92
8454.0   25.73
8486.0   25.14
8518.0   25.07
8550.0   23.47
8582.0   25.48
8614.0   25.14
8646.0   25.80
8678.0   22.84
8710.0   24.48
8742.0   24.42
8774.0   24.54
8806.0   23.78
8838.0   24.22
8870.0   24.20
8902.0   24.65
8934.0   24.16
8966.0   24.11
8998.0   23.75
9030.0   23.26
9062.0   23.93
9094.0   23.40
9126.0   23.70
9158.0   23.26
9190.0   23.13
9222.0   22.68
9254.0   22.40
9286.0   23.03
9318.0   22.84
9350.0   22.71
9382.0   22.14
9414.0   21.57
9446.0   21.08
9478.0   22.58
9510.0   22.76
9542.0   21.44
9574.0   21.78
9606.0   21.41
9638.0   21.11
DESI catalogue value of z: 0.00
